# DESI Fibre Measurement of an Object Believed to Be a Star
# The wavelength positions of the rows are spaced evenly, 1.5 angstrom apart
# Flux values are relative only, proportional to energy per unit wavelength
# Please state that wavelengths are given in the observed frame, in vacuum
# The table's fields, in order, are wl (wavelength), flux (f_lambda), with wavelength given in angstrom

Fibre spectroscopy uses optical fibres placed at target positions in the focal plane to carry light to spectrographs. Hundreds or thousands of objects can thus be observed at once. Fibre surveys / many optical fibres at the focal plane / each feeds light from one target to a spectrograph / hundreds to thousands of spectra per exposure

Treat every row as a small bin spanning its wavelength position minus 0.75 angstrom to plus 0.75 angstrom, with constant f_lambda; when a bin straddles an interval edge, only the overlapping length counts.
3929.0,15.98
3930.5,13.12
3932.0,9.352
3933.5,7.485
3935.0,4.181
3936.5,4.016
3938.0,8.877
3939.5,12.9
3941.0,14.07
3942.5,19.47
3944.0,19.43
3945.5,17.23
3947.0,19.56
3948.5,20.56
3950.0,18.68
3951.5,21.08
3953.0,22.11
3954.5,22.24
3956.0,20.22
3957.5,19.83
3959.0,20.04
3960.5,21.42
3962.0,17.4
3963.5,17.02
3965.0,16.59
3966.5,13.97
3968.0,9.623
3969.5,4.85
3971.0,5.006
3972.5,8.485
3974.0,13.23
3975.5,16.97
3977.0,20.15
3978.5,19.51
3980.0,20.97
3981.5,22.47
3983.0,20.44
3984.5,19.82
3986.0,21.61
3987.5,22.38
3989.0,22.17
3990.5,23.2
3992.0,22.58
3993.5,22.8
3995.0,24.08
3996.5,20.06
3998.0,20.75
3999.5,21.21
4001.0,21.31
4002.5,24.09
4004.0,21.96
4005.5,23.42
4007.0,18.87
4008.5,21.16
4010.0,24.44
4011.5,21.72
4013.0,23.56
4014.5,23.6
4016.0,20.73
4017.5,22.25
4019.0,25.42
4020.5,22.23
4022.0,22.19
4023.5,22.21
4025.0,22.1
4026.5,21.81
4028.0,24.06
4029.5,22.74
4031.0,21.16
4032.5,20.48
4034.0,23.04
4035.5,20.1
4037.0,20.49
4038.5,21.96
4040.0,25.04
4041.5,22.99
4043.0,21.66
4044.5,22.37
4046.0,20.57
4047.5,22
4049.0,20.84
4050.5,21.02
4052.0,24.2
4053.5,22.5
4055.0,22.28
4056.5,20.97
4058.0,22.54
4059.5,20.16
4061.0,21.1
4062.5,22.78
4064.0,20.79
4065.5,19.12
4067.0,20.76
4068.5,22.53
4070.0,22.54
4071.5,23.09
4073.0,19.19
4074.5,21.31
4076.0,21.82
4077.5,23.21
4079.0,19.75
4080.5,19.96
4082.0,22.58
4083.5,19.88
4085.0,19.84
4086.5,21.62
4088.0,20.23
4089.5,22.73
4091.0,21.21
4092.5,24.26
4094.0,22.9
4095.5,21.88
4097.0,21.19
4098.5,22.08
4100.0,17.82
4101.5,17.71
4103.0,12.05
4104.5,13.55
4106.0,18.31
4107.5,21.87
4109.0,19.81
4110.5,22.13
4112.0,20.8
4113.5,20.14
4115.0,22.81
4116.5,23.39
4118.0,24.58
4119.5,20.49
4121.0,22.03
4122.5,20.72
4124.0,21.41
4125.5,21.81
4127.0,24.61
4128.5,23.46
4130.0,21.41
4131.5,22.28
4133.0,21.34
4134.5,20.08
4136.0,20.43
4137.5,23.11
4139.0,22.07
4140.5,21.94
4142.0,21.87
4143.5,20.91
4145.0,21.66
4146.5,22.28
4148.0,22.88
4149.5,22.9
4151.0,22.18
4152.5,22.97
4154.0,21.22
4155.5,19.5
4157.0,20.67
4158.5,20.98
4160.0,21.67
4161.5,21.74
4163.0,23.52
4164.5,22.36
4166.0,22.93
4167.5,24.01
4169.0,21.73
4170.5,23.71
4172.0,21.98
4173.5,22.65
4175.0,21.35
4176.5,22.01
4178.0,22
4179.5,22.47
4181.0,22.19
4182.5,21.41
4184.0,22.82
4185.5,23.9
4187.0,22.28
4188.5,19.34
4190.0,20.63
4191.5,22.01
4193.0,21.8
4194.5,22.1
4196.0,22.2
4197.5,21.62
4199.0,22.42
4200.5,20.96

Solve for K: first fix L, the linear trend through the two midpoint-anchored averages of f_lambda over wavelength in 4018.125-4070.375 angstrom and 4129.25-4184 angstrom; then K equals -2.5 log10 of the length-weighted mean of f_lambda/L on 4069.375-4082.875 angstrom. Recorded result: 0.02 mag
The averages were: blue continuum 22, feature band 21.5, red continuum 22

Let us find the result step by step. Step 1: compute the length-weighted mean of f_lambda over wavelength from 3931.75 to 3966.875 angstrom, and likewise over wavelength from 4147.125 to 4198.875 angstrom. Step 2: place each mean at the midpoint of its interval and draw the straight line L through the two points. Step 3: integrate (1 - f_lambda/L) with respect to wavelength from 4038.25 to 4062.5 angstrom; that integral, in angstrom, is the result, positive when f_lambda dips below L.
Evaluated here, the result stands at -4.05 angstrom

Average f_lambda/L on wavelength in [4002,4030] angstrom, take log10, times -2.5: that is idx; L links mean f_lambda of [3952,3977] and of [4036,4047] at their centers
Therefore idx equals -0.13 mag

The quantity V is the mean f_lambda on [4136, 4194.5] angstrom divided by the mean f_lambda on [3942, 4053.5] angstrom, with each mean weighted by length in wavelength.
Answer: 1.08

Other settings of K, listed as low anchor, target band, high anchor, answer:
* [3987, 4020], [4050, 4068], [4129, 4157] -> 0.03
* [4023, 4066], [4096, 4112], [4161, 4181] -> 0.18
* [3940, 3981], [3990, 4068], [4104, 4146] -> -0.17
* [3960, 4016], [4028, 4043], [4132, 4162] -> -0.11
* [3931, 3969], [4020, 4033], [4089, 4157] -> -0.21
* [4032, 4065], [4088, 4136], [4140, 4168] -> 0.05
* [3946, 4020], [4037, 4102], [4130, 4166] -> -0.04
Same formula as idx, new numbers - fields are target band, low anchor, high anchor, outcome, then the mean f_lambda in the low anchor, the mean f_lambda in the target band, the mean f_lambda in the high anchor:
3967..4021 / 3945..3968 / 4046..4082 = 0.00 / 18.9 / 19.9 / 21.5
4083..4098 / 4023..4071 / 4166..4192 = 0.02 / 21.8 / 21.6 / 22.2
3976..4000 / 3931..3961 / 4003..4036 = -0.10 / 16.1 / 21.5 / 22.3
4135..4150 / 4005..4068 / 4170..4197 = 0.00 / 22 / 22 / 22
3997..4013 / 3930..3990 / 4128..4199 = -0.24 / 16.3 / 21.9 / 22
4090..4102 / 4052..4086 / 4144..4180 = 0.02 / 21.4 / 21.2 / 22.1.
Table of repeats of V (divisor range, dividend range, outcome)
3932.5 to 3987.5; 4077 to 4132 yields 1.29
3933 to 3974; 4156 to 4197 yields 1.47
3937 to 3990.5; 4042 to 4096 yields 1.24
